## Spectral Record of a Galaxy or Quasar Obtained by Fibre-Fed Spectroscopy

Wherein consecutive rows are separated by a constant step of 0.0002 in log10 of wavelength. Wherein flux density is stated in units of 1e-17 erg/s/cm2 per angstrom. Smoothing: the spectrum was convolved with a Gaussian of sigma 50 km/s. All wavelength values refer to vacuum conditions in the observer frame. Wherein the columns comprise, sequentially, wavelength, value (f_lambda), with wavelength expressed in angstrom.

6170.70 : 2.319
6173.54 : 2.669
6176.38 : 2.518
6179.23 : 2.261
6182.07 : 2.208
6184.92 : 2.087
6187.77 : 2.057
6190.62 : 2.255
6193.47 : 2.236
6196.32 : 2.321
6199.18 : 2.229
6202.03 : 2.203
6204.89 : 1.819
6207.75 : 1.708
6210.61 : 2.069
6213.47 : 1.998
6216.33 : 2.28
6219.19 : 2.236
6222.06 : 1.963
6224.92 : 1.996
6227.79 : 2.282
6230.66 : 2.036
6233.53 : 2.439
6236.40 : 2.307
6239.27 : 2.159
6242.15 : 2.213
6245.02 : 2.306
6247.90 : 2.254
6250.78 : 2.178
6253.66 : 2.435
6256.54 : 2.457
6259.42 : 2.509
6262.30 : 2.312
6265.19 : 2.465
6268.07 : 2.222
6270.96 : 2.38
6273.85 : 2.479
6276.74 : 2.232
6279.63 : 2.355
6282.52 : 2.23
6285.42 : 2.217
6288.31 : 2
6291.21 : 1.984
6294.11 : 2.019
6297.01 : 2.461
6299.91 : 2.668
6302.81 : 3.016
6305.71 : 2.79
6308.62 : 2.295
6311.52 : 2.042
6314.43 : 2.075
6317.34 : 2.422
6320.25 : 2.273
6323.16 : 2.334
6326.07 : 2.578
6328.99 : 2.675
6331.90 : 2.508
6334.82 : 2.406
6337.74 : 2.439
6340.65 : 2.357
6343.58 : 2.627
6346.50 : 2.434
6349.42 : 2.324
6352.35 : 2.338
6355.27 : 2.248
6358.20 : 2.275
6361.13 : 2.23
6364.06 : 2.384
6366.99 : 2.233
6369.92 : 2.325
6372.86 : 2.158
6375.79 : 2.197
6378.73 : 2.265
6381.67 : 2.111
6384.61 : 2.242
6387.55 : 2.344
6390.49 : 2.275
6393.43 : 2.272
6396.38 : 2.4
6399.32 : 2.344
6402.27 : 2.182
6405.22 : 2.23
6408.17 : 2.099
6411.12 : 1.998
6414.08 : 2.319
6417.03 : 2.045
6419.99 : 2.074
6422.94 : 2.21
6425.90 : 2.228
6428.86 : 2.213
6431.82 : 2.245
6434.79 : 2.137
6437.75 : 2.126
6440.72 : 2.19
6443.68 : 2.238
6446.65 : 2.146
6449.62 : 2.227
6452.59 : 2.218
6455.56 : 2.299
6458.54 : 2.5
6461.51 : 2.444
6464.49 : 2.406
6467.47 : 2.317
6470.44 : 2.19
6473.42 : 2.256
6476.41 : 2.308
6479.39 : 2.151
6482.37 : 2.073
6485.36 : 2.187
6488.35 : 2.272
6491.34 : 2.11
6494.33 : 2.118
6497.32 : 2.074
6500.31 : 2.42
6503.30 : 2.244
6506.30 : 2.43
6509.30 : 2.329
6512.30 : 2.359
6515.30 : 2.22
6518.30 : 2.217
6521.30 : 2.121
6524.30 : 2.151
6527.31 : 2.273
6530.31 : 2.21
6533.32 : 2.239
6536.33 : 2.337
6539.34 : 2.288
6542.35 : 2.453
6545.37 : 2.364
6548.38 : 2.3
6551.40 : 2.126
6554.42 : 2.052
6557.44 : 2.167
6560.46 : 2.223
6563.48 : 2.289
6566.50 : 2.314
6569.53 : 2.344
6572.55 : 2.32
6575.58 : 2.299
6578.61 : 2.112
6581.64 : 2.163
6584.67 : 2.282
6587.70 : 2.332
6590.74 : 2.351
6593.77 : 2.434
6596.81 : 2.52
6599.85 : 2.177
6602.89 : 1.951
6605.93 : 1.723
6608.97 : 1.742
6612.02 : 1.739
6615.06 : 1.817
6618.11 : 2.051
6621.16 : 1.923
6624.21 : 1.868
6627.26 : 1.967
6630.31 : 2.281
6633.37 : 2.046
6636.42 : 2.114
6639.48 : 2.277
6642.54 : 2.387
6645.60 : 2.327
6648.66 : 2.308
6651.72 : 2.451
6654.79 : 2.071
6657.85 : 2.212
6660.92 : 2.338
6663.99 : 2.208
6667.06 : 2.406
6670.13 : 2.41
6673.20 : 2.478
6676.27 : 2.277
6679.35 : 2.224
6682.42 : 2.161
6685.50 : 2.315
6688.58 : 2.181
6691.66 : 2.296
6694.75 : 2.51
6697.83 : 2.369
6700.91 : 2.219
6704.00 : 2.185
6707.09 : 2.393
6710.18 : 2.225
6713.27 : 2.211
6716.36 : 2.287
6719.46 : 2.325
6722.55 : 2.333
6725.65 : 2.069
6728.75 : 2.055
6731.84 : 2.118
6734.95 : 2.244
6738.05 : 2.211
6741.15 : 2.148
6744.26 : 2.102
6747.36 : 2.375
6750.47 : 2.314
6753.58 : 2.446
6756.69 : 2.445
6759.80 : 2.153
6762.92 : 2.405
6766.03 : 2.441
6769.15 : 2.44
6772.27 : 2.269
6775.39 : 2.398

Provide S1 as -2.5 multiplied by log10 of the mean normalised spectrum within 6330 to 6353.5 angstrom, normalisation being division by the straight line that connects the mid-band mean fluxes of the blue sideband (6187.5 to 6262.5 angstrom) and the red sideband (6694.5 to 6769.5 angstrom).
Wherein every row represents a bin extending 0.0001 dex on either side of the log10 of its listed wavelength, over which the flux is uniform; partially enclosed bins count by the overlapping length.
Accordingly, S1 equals -0.10 mag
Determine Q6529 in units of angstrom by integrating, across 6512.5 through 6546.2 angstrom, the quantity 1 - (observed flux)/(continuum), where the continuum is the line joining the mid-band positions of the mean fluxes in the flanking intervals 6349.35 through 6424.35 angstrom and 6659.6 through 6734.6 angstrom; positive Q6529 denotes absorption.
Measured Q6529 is -0.2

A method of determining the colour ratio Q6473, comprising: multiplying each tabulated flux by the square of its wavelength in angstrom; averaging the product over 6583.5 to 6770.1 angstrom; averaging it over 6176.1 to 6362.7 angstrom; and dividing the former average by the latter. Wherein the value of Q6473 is 1.10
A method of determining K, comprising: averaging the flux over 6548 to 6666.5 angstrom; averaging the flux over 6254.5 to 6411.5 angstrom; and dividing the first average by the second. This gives 0.93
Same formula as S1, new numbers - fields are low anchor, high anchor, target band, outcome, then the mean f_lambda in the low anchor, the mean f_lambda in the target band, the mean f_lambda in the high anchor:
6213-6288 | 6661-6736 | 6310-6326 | 0.00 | 2.27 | 2.26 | 2.27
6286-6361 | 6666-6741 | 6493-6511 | 0.03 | 2.38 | 2.27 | 2.27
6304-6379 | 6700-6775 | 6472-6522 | 0.04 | 2.36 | 2.23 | 2.27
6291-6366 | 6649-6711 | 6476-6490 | 0.08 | 2.4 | 2.19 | 2.3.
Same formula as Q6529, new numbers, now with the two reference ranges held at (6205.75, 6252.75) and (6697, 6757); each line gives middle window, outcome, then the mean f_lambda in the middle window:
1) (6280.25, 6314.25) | -2.6 angstrom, 2.33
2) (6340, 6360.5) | -1.8 angstrom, 2.37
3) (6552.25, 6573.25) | -0.2 angstrom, 2.24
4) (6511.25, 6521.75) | -0.1 angstrom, 2.24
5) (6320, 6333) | -1.9 angstrom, 2.49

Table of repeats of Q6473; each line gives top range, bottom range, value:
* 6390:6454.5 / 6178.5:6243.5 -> 1.10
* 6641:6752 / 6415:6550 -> 1.08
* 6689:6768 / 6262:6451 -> 1.11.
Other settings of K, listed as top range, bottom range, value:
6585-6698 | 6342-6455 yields 0.98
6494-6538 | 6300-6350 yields 0.92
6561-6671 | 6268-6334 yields 0.92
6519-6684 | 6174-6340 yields 0.97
